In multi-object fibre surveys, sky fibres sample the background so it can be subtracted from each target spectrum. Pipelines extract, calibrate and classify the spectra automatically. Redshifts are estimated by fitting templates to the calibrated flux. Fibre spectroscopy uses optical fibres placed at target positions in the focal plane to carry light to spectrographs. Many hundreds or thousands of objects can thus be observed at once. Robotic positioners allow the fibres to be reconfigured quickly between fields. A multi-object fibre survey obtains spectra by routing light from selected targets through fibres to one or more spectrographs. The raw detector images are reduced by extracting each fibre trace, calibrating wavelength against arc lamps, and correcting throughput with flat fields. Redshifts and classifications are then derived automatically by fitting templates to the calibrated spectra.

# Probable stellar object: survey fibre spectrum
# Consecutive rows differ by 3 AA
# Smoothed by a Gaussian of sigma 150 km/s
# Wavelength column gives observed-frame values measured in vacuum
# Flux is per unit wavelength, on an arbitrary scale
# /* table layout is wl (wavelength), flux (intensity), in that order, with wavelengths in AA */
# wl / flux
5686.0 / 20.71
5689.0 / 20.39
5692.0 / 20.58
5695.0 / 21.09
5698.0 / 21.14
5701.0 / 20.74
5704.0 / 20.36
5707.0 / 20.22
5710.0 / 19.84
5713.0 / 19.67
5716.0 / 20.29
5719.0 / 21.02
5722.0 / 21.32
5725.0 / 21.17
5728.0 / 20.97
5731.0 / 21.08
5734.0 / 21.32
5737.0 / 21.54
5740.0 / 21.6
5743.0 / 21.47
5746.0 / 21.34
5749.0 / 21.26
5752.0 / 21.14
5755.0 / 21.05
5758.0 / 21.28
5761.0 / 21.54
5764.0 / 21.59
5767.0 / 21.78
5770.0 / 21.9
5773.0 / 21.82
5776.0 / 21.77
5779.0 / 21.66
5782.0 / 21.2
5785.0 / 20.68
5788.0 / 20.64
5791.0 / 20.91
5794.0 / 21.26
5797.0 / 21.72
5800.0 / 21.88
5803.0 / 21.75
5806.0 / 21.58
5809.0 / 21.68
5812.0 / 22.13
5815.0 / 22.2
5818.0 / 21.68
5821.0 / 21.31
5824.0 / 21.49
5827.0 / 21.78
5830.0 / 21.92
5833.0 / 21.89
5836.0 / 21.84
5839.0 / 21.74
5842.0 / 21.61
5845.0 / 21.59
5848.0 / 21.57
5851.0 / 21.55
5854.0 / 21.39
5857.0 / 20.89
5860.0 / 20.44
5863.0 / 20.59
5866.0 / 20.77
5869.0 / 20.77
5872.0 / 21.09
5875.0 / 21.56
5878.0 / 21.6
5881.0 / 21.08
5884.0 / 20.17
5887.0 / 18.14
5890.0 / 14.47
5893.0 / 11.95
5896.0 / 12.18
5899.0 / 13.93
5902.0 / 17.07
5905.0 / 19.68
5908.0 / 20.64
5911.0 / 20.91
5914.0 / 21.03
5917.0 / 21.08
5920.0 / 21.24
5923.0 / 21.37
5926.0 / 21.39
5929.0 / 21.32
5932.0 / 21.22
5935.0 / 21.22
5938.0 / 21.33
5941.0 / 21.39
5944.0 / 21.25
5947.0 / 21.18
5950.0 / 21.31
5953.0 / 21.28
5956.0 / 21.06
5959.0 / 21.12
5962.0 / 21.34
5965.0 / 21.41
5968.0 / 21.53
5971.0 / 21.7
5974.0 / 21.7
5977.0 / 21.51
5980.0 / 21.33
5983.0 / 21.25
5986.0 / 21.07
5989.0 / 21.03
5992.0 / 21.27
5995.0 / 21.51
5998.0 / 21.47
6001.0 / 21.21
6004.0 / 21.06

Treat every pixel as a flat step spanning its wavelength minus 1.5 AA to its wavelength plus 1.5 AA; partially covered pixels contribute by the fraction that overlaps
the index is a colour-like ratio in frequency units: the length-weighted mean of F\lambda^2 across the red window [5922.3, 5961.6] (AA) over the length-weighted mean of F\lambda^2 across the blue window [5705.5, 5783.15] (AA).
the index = 1.07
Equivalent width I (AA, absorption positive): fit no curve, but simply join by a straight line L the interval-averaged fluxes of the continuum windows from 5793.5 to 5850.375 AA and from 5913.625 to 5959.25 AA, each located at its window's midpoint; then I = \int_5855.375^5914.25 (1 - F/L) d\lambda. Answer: 7.0 AA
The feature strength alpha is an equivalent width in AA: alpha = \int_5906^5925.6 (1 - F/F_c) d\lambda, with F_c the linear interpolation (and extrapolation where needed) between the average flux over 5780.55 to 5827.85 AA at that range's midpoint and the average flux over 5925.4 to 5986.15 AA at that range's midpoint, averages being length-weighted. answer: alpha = 0.3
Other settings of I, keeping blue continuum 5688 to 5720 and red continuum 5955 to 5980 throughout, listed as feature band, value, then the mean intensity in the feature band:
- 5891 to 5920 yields 4.7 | 17.7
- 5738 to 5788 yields -1.8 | 21.4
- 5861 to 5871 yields 0.2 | 20.7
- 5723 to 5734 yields -0.3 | 21.1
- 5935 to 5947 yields 0.0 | 21.3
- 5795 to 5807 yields -0.5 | 21.7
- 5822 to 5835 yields -0.5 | 21.8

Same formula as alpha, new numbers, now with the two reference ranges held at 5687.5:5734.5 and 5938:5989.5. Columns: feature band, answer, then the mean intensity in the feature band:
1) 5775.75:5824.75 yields -1.36 AA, 21.5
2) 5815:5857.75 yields -1.26 AA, 21.6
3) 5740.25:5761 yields -0.51 AA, 21.3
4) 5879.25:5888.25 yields 0.52 AA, 19.9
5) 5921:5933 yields -0.05 AA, 21.3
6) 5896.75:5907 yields 2.15 AA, 16.7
